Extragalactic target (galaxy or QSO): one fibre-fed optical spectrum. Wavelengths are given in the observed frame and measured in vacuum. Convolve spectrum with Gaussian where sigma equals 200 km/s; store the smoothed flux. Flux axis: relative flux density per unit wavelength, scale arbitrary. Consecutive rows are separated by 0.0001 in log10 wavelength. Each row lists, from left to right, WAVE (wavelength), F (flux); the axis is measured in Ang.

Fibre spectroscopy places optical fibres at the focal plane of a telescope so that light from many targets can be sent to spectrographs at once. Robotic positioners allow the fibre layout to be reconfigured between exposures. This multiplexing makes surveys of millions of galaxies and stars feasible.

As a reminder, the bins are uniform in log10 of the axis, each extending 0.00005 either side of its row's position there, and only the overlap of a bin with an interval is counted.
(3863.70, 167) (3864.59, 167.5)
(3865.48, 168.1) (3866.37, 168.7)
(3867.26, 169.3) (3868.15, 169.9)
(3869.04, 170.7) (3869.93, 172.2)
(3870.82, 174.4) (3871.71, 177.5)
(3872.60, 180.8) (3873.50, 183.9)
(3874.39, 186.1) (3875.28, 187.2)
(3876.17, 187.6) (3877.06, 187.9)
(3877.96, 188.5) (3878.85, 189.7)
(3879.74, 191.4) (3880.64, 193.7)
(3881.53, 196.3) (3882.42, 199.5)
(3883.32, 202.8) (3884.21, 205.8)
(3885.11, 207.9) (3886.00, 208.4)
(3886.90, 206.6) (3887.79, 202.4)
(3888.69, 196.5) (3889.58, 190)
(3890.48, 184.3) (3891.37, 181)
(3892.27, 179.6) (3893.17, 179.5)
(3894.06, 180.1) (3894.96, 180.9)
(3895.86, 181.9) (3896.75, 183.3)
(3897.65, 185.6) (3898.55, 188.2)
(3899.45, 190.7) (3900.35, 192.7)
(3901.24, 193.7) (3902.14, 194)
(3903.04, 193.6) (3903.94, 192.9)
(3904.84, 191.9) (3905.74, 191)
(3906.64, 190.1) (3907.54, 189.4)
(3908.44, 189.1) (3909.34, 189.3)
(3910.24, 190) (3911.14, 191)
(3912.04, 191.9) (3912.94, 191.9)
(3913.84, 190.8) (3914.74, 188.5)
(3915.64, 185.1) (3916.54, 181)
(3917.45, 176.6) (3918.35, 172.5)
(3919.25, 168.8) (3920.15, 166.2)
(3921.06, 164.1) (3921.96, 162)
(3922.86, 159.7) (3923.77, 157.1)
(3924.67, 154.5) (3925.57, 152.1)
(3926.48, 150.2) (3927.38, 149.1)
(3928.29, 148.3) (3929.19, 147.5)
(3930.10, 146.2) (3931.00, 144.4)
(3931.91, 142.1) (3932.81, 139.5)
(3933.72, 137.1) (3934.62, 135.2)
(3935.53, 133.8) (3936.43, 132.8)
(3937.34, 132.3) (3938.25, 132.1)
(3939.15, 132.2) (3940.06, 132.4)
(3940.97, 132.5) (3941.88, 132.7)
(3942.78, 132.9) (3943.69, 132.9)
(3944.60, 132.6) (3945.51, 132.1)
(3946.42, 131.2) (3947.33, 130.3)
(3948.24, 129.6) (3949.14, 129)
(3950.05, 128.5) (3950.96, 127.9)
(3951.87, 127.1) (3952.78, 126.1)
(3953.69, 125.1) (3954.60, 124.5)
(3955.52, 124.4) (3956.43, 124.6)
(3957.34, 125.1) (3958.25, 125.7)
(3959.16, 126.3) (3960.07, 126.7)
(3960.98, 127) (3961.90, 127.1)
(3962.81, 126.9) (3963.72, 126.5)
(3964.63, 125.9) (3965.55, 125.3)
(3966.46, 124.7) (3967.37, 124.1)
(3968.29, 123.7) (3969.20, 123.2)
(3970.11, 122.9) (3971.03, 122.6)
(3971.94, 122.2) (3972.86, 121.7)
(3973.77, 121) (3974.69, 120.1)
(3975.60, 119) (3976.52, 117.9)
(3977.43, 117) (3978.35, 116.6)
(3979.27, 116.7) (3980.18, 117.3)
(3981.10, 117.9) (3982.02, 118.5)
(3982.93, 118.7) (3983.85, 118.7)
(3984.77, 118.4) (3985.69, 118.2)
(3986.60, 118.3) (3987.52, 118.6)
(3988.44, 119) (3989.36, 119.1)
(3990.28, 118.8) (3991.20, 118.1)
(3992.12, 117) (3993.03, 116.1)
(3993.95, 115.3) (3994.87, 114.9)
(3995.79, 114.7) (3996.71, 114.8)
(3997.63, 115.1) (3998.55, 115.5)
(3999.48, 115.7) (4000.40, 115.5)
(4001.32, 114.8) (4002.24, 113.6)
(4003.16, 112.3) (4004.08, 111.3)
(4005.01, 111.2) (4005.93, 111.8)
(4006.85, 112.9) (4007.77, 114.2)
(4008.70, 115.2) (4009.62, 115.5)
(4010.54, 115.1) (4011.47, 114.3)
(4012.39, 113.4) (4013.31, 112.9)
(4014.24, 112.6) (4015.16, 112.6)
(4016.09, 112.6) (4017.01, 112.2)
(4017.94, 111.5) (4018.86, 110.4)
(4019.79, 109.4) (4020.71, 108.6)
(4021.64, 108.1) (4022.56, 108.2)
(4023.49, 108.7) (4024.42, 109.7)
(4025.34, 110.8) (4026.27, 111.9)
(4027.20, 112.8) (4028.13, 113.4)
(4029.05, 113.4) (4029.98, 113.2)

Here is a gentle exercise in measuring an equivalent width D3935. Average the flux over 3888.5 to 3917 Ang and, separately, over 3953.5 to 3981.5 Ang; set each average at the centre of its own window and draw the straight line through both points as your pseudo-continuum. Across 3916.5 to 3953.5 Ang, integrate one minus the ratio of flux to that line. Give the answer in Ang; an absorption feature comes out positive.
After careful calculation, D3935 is 3.1 Ang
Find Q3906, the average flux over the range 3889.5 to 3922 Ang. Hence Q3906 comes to 185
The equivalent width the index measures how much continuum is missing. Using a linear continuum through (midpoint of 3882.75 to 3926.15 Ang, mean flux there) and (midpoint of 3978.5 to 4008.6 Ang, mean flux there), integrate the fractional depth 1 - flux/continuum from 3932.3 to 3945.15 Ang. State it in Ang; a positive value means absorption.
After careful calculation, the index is 2.0 Ang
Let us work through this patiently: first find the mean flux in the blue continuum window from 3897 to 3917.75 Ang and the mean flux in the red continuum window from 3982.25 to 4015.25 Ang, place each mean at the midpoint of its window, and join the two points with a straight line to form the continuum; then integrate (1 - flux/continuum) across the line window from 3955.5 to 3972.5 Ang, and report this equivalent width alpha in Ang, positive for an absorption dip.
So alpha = 2.2 Ang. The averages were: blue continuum 189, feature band 125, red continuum 115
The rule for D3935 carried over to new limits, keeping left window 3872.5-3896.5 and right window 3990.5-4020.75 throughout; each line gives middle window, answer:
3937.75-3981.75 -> 5.3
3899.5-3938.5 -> 0.3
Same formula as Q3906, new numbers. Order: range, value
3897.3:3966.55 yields 153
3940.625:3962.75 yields 128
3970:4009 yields 117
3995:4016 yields 114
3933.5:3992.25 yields 125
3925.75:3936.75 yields 143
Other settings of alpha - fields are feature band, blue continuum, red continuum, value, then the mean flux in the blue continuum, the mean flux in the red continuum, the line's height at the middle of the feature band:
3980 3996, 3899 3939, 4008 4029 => 1.4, 168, 112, 129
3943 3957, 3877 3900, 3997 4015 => 2.1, 192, 114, 151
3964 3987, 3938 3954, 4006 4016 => 0.5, 130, 114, 123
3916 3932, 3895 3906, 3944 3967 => 0.5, 190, 127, 163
